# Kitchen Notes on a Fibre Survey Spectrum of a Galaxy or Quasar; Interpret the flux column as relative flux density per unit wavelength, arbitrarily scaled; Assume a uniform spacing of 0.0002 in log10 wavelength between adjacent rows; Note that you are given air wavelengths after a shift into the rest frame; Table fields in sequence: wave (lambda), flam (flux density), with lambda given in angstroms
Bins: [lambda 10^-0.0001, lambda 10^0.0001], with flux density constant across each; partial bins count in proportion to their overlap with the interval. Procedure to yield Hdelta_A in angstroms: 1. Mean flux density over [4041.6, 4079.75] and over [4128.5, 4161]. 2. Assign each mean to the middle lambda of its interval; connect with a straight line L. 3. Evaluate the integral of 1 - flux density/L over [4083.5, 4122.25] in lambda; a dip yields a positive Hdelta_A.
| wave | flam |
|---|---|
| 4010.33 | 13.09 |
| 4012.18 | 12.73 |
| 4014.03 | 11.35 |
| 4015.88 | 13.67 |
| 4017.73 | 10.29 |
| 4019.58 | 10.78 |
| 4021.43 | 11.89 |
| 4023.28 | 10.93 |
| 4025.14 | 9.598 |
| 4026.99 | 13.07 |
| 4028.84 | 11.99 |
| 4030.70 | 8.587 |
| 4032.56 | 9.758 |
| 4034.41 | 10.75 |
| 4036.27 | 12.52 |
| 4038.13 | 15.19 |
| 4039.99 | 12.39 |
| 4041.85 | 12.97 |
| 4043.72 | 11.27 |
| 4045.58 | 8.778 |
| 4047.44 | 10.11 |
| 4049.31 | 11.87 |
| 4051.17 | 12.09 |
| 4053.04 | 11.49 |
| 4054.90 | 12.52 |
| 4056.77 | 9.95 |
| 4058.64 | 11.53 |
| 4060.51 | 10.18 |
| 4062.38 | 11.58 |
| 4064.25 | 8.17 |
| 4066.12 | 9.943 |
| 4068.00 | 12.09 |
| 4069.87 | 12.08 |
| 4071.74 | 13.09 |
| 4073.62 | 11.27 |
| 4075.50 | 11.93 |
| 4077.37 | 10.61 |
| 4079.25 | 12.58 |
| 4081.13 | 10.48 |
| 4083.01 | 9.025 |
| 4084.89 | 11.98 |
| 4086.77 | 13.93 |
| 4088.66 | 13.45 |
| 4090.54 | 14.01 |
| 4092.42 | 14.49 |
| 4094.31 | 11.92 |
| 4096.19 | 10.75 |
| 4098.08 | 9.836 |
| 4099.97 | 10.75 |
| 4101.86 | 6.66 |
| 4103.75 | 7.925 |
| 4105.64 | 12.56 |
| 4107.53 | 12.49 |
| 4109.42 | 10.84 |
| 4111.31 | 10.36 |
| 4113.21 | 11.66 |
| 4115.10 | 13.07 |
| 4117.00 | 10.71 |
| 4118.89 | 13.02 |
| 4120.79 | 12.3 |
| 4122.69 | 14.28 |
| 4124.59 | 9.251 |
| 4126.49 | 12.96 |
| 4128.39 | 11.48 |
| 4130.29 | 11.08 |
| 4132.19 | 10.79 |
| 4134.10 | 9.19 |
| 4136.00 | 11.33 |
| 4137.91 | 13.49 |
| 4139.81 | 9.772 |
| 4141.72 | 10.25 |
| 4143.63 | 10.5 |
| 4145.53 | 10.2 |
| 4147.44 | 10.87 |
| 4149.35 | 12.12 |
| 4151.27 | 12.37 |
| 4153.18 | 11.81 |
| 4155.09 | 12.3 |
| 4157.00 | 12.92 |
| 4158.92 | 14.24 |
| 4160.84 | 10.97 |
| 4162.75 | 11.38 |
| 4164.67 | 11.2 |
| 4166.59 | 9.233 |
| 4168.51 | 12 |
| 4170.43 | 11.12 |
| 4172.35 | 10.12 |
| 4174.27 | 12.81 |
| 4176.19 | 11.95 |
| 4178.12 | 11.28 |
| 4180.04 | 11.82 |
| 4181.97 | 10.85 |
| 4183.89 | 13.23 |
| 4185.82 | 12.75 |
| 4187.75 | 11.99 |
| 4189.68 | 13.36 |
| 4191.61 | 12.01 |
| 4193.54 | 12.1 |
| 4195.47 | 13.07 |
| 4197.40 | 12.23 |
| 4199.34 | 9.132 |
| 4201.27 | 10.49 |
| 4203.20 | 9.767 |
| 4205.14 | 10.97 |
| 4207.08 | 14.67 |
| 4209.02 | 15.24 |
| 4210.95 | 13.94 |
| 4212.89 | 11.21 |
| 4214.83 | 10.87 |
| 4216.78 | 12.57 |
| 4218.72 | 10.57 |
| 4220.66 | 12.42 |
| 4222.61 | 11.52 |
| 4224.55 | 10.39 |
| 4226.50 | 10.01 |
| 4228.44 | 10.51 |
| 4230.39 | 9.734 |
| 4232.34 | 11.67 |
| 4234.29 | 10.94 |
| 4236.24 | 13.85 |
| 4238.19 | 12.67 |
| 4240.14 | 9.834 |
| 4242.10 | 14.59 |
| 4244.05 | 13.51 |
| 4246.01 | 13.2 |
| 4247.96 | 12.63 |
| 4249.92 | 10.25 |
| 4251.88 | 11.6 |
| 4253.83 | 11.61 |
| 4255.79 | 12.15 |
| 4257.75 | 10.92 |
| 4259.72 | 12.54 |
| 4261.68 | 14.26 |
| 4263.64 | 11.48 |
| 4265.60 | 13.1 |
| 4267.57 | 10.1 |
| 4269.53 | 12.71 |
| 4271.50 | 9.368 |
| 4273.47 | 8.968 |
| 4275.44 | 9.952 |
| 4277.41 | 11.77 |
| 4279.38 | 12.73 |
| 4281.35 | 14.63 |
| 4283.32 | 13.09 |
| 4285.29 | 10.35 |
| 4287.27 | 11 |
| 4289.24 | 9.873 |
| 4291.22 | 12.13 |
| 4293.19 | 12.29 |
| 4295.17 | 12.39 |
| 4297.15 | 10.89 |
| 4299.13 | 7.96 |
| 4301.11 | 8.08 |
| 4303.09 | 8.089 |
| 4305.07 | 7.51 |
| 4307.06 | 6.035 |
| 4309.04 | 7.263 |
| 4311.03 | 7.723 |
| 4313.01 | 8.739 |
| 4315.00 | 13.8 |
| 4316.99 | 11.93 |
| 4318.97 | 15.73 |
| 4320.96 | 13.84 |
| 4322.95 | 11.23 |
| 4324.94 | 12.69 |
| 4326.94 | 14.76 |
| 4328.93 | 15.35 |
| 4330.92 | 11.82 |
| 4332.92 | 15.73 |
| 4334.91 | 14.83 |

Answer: -1.1 angstroms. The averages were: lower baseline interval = 11.2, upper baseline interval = 11.4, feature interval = 11.6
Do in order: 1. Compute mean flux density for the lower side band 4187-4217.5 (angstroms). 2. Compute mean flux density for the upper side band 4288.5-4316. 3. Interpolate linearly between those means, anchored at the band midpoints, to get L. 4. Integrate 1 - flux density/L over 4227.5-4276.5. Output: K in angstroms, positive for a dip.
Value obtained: -4.1 angstroms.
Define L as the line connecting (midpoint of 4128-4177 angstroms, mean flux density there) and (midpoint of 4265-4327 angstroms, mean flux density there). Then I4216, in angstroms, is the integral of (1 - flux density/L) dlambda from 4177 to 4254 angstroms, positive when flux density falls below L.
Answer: -5.00 angstroms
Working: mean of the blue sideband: 11.4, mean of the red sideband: 10.9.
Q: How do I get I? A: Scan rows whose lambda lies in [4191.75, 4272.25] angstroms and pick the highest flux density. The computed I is 15.24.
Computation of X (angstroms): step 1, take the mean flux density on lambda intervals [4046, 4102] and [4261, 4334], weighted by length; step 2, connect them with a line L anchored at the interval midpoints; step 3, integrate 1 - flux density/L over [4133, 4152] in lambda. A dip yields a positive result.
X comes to 0.6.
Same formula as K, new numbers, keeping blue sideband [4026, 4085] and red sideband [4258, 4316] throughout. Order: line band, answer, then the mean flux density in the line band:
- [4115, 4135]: -0.9 angstroms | 11.6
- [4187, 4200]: -1.4 angstroms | 12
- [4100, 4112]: 1.0 angstroms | 10.2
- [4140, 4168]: -1.0 angstroms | 11.4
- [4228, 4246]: -2.1 angstroms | 12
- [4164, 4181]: -0.5 angstroms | 11.3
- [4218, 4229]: -0.1 angstroms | 10.9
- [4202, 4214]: -1.9 angstroms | 12.6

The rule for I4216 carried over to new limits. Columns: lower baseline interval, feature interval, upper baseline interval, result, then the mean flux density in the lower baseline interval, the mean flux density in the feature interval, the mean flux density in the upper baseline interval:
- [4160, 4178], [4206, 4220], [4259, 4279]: -1.7 angstroms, 11.2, 12.7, 11.4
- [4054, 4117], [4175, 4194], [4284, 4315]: -3.0 angstroms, 11.3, 12.1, 9.53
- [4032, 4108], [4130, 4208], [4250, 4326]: -2.2 angstroms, 11.4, 11.6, 11.1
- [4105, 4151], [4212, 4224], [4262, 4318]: -0.6 angstroms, 11.4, 11.5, 10.5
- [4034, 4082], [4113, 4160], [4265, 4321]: -2.0 angstroms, 11.4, 11.7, 10.7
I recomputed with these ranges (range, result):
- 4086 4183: 14.49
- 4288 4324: 15.73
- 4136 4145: 13.49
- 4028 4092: 15.19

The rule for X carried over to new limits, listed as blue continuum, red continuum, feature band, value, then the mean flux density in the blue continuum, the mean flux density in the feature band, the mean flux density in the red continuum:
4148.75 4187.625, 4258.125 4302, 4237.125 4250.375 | -1.1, 11.8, 12.5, 11.3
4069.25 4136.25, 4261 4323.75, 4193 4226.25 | -1.9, 11.5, 11.8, 10.9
